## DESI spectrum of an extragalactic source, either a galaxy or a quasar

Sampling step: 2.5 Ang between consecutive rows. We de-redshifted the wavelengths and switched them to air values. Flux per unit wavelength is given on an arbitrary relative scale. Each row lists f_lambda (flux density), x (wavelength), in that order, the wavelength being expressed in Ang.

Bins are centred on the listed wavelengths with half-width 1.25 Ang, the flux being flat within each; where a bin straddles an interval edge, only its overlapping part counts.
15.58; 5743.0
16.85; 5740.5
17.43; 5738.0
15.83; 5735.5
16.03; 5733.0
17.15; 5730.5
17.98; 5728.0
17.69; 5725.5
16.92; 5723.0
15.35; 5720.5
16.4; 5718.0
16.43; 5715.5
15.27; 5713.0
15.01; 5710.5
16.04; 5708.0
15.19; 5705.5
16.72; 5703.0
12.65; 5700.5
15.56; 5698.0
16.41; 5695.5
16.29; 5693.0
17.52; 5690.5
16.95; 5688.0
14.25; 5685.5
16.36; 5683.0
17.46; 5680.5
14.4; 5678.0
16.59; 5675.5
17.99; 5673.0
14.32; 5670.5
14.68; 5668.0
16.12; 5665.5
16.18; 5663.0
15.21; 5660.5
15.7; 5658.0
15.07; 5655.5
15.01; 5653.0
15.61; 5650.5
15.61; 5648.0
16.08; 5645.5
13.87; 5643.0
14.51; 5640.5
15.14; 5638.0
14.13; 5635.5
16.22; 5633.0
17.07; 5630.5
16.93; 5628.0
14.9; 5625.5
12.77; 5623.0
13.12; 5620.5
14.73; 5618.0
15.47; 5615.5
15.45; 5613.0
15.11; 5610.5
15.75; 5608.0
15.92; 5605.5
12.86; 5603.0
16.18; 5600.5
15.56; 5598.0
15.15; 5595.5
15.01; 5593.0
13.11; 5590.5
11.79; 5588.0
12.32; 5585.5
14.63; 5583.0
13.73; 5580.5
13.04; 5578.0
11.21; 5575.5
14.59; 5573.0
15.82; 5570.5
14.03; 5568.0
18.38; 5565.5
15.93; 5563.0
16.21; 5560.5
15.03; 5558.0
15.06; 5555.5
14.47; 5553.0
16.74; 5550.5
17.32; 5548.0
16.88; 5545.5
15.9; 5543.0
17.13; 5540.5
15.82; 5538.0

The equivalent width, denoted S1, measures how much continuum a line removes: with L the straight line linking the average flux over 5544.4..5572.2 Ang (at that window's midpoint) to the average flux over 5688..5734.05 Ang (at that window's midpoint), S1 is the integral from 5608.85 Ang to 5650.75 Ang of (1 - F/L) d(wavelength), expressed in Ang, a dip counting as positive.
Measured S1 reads 2.5 Ang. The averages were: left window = 16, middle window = 15.1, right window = 16.2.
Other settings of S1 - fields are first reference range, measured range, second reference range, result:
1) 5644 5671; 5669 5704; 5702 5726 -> -0.4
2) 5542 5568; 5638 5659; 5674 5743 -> 1.3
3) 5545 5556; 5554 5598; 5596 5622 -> 3.3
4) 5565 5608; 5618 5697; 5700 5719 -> -2.8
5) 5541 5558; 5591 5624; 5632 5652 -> 1.4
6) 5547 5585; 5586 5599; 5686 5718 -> 1.0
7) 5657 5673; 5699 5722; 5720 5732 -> 1.7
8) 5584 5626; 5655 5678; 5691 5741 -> -0.5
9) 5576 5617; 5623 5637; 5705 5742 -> -0.6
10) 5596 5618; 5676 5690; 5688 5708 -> -0.2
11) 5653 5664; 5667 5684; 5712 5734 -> -0.2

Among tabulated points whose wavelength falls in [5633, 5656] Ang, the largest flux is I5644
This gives 16.22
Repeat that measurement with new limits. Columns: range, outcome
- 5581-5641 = 17.07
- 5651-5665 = 16.18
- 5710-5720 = 16.43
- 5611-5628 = 16.93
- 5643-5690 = 17.99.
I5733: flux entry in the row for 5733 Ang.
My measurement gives 16.03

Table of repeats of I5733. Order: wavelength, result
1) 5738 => 17.43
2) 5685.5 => 14.25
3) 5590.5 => 13.11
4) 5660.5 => 15.21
